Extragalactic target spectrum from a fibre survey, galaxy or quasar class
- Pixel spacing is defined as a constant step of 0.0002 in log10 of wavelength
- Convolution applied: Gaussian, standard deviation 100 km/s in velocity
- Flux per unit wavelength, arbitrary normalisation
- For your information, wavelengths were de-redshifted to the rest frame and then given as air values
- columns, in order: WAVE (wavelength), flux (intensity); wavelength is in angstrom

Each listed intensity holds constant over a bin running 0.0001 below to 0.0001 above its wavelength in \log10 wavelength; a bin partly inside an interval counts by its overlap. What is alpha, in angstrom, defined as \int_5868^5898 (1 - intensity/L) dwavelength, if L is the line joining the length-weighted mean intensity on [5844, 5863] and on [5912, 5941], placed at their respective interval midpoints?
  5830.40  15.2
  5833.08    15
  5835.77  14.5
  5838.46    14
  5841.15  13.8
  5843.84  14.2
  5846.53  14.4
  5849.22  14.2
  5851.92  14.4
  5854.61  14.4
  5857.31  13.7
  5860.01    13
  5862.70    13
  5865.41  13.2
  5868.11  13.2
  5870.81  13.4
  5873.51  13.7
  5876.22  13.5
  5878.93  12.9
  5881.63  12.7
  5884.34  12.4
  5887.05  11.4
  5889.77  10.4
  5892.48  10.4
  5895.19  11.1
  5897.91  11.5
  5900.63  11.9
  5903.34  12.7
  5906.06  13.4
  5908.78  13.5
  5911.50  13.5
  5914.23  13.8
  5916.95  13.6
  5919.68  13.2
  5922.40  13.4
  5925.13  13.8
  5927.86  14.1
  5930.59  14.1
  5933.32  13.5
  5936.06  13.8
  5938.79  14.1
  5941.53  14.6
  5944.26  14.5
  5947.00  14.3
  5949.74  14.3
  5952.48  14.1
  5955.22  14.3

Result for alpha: 3.6 angstrom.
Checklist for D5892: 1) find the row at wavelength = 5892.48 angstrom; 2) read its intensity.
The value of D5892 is 10.4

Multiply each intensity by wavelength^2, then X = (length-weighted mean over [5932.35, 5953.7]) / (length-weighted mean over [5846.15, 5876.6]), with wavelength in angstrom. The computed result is 1.07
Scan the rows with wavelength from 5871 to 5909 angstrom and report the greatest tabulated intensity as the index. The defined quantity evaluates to 13.7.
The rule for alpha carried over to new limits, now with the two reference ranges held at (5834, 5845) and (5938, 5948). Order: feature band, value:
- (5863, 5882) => 1.32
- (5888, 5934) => 4.90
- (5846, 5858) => -0.05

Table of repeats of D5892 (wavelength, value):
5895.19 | 11.1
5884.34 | 12.4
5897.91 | 11.5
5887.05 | 11.4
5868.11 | 13.2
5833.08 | 15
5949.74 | 14.3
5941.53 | 14.6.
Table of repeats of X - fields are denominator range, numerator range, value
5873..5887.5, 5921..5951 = 1.12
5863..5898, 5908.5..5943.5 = 1.14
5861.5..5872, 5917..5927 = 1.04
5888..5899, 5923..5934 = 1.29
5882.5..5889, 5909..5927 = 1.16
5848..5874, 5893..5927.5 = 0.97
